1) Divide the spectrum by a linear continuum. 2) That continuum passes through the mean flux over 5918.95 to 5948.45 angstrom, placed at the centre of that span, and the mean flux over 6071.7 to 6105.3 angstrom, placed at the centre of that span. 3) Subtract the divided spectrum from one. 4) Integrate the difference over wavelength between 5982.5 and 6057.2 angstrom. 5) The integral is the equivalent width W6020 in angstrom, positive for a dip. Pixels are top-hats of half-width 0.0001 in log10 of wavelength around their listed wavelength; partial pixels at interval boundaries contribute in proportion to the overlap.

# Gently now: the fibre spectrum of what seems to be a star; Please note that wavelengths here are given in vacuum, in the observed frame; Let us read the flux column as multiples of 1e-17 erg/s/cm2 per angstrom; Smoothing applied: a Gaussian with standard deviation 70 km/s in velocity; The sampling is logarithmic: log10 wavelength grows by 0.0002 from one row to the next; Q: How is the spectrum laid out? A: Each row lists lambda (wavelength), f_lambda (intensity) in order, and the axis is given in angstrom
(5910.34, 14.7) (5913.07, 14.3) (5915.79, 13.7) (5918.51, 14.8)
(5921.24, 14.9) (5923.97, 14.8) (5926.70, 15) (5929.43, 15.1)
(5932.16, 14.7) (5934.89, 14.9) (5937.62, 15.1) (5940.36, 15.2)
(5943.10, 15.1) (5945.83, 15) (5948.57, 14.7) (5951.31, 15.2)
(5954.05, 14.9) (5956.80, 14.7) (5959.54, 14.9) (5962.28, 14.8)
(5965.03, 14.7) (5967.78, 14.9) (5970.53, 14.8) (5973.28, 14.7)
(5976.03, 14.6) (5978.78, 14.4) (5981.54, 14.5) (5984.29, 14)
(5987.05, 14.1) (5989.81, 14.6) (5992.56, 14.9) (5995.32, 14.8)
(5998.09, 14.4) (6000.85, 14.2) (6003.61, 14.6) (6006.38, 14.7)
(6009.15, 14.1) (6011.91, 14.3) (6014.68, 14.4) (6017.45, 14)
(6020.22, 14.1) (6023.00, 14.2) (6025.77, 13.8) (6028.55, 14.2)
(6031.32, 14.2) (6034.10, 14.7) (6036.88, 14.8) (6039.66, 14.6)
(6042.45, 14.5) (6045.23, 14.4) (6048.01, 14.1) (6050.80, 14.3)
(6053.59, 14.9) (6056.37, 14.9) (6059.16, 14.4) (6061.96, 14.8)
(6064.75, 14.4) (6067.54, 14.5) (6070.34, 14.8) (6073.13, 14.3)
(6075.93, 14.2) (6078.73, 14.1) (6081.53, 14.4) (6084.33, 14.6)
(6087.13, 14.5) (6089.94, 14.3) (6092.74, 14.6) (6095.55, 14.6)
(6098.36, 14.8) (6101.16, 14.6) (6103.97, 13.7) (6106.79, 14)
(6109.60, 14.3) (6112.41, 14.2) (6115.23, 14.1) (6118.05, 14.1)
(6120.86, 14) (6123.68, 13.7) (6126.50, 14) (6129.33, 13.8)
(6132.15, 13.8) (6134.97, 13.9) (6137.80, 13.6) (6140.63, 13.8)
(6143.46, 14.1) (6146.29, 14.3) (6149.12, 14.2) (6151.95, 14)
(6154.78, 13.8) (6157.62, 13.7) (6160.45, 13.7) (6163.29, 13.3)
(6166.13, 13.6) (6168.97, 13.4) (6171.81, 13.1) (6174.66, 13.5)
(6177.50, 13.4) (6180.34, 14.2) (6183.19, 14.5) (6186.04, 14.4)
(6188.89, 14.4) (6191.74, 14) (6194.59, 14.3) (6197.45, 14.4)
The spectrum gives 1.3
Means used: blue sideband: 15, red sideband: 14.4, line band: 14.4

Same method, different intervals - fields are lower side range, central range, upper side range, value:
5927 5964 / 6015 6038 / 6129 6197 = 0.5 angstrom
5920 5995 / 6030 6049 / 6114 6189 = -0.1 angstrom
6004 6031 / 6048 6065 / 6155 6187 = -0.6 angstrom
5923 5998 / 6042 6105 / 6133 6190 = -1.0 angstrom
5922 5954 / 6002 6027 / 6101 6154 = 0.6 angstrom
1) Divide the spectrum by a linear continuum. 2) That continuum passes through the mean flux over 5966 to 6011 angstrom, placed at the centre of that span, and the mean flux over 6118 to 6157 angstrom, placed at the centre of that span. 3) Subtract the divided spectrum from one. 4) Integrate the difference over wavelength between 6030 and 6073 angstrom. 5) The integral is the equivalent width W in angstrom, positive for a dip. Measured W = -0.84 angstrom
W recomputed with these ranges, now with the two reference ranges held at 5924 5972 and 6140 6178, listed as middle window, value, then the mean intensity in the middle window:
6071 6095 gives -0.4 angstrom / 14.4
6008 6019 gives 0.3 angstrom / 14.2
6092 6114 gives -0.5 angstrom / 14.3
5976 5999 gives 0.3 angstrom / 14.5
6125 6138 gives 0.0 angstrom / 13.8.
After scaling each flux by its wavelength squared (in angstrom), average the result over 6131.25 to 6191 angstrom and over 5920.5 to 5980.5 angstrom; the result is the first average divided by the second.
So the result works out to 1.00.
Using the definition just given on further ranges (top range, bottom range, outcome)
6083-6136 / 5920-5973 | 1.00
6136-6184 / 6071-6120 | 0.98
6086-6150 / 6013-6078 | 1.00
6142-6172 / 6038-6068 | 0.98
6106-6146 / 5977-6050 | 1.01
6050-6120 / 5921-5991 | 1.02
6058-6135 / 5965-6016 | 1.02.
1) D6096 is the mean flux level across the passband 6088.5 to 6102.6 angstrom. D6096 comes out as 14.6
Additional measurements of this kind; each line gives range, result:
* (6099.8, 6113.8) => 14.2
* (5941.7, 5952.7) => 15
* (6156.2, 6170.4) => 13.5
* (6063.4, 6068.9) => 14.5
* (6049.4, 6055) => 14.6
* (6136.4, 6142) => 13.7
